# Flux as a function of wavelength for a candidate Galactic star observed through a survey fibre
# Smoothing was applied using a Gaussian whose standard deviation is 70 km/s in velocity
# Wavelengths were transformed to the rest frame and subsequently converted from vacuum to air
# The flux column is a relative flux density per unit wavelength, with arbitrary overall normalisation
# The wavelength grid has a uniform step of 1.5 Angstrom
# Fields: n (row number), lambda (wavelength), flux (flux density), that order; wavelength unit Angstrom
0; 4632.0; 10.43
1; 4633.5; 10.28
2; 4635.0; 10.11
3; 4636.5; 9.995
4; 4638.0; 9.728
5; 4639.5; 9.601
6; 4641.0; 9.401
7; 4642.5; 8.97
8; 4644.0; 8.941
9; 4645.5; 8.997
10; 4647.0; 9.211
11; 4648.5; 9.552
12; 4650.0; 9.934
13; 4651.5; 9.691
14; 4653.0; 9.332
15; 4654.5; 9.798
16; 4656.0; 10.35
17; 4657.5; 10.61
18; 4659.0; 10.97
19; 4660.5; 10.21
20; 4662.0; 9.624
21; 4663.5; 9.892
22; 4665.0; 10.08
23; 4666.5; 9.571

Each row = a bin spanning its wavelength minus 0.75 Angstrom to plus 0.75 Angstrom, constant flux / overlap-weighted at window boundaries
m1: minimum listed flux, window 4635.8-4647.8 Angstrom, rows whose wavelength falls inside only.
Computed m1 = 8.941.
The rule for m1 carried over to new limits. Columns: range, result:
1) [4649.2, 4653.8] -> 9.332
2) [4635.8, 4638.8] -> 9.728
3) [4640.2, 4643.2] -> 8.97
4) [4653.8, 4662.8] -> 9.624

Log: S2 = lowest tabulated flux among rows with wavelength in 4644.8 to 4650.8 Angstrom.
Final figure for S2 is 8.997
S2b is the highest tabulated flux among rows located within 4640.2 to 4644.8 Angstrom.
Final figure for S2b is 9.401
